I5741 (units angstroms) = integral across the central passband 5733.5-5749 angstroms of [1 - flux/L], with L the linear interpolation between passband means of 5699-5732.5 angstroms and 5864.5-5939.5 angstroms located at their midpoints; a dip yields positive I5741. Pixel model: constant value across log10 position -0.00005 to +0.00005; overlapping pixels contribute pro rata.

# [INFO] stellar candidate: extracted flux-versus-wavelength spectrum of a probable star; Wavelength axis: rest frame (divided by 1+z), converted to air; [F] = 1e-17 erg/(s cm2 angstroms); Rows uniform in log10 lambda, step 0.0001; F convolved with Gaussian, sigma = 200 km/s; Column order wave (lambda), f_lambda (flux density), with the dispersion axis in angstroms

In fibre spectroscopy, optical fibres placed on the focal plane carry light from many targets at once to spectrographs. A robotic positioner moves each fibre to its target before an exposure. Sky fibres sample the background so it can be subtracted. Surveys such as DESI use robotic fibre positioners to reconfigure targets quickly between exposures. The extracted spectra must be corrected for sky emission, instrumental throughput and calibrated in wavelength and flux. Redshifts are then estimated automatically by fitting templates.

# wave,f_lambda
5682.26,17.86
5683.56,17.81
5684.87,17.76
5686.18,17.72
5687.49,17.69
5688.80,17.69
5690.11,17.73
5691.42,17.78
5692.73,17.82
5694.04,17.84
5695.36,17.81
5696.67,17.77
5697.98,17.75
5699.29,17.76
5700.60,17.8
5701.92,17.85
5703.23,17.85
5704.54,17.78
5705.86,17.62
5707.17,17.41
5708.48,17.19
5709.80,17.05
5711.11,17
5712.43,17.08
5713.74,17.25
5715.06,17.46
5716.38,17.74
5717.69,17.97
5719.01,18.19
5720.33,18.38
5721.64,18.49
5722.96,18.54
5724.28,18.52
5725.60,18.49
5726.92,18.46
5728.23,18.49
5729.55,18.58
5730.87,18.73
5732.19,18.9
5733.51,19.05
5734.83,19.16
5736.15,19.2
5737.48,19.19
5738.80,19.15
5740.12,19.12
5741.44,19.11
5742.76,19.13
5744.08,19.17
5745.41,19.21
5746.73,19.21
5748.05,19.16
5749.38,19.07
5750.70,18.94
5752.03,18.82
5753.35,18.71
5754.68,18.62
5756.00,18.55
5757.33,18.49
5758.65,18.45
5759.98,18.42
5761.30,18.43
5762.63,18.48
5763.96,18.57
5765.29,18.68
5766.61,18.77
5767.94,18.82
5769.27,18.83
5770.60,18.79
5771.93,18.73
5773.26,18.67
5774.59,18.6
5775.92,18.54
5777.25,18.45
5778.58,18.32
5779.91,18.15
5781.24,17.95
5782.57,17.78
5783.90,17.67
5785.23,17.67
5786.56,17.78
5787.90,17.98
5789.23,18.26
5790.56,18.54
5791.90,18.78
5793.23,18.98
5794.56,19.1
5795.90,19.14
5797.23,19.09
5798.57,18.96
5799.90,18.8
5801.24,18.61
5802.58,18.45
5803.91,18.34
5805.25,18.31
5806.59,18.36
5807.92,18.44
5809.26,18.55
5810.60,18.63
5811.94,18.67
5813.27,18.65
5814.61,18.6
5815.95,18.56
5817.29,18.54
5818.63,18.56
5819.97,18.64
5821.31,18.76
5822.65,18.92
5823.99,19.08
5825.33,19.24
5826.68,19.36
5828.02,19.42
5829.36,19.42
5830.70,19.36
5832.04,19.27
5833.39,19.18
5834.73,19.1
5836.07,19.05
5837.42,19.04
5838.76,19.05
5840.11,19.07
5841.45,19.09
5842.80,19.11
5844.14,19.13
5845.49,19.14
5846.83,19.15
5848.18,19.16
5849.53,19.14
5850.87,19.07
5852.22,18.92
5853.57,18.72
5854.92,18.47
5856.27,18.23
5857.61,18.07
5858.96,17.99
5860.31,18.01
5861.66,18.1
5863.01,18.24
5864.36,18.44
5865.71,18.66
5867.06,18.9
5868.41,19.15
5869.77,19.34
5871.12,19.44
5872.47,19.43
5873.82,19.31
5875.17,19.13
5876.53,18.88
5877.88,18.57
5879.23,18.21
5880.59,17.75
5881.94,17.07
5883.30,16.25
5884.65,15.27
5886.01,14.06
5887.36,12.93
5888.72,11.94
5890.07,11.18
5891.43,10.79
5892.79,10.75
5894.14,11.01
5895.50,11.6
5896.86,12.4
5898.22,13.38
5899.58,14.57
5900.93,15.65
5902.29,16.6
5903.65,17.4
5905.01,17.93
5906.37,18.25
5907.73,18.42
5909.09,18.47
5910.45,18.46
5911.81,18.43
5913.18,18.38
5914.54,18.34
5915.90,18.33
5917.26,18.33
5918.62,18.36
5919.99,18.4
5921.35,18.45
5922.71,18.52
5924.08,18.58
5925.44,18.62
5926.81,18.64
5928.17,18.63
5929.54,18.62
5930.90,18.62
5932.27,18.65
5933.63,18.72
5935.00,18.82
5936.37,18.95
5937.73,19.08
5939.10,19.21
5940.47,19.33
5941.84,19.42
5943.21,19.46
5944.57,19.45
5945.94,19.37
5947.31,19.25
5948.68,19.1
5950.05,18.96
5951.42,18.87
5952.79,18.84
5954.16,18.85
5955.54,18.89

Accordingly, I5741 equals -1.16 angstroms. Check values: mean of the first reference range 17.9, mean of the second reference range 17.1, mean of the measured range 19.2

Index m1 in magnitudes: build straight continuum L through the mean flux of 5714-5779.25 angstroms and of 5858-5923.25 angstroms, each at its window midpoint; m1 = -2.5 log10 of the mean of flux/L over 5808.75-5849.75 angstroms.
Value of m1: -0.082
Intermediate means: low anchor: 18.7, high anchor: 16.8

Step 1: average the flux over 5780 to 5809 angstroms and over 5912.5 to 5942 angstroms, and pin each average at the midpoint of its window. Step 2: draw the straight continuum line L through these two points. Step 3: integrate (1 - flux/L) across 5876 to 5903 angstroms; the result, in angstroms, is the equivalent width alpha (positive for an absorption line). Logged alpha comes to 6.1 angstroms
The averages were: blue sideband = 18.4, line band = 14.4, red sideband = 18.7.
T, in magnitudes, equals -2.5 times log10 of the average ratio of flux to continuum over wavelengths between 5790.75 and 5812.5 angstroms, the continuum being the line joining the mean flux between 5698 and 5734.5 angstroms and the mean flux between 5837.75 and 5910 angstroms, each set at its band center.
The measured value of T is -0.07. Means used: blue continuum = 18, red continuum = 17.1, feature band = 18.7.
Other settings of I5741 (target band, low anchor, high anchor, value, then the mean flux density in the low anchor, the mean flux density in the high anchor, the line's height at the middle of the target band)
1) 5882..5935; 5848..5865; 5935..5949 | 7.14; 18.5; 19.2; 18.9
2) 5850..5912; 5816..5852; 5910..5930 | 6.54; 19.1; 18.5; 18.7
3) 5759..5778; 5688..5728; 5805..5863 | -0.34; 17.8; 18.8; 18.3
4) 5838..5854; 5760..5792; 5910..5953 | -0.44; 18.4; 18.8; 18.6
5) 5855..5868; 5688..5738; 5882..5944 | -0.90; 18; 16.8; 17.1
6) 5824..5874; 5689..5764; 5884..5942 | -4.81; 18.3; 16.7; 17.3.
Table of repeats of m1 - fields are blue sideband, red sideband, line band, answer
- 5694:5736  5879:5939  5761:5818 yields -0.062 mag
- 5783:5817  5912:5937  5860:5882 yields -0.009 mag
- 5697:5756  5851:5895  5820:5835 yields -0.107 mag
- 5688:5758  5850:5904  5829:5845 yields -0.129 mag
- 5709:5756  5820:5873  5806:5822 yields 0.013 mag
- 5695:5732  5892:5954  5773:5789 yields -0.016 mag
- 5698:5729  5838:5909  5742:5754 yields -0.081 mag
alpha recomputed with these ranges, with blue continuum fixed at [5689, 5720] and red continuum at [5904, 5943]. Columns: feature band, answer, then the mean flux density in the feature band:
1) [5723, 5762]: -2.3 angstroms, 18.8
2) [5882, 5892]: 2.7 angstroms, 13.5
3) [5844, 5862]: -0.4 angstroms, 18.7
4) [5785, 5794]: -0.2 angstroms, 18.3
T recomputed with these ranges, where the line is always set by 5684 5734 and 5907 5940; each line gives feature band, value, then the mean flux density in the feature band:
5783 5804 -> -0.02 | 18.5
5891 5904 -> 0.35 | 13.4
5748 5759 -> -0.04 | 18.7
